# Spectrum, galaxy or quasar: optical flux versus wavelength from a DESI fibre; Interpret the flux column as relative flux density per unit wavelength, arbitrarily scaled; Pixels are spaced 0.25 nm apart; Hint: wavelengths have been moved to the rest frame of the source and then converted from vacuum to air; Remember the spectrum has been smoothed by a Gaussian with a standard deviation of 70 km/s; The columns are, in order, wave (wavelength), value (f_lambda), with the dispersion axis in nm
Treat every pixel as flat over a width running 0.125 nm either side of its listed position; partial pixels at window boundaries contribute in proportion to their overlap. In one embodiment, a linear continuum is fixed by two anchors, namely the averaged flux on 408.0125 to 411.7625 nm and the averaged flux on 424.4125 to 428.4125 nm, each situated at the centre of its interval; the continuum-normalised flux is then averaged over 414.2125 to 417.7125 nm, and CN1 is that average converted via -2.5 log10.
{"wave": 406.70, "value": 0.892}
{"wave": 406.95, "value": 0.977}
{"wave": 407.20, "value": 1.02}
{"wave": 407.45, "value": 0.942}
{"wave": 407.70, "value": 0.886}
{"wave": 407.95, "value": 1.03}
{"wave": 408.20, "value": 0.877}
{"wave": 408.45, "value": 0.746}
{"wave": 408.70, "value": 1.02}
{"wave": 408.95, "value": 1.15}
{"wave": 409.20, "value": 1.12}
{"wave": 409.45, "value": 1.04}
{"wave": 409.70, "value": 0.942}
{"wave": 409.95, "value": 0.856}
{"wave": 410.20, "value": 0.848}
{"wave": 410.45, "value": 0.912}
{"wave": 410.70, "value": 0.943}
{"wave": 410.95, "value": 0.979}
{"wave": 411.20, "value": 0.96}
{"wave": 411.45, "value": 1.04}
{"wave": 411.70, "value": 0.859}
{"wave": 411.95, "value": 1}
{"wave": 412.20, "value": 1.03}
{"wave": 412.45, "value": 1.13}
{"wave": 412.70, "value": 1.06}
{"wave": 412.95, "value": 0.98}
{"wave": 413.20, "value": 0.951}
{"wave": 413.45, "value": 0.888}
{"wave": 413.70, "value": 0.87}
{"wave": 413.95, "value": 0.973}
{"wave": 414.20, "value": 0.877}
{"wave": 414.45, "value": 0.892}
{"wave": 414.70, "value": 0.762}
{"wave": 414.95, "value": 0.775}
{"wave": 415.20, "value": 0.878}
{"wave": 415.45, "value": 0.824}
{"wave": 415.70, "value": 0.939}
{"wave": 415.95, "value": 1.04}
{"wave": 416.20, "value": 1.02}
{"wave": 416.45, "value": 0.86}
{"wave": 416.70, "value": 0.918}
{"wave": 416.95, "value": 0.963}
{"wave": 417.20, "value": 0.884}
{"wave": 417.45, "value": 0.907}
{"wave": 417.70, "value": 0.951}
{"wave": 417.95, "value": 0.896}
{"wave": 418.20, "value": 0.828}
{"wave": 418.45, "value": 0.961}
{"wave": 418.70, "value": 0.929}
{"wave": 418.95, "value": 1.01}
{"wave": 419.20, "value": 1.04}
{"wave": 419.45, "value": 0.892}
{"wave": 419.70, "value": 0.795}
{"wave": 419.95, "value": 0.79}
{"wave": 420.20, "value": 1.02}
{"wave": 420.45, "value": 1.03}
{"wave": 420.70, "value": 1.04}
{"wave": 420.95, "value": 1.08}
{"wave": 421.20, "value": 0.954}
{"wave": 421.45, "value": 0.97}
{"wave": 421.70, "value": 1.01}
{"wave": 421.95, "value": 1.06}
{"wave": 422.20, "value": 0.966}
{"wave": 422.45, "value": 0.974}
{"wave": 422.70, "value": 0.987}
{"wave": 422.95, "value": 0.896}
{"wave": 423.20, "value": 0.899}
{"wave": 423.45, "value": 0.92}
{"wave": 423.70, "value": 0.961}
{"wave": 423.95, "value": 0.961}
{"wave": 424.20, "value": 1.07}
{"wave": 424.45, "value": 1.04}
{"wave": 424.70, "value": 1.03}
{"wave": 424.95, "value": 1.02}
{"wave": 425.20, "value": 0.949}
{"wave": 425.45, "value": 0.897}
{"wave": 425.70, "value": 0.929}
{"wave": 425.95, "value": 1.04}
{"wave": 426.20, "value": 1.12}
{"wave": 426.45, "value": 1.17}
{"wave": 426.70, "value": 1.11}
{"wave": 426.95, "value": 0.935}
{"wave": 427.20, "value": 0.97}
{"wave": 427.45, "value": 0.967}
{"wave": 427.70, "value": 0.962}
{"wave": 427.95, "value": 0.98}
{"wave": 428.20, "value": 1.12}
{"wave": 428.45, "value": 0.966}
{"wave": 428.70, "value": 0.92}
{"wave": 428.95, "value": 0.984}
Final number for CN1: 0.091 mag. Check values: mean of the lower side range 0.956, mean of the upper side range 1.01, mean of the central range 0.899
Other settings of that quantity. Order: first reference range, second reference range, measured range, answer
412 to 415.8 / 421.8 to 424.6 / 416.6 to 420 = 0.040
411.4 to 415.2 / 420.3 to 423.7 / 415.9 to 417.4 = 0.014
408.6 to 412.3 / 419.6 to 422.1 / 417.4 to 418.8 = 0.075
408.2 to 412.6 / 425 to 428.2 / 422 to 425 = 0.025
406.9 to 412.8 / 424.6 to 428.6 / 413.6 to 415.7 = 0.144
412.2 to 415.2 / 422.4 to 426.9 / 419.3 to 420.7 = 0.055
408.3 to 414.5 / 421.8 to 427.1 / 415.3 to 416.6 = 0.045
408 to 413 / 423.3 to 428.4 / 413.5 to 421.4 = 0.076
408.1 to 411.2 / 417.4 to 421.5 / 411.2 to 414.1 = -0.030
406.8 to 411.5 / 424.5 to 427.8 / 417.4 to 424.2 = 0.043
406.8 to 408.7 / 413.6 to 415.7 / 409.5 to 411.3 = -0.024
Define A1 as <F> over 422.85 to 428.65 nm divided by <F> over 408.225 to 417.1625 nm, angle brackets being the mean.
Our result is 1.1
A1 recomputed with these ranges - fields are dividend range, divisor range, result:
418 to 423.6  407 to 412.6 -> 0.99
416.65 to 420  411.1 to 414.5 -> 0.95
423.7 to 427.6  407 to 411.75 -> 1.06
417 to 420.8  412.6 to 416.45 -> 1.02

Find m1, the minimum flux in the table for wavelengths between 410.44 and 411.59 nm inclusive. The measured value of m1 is 0.912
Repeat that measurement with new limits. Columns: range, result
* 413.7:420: 0.762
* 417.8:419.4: 0.828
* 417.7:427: 0.79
